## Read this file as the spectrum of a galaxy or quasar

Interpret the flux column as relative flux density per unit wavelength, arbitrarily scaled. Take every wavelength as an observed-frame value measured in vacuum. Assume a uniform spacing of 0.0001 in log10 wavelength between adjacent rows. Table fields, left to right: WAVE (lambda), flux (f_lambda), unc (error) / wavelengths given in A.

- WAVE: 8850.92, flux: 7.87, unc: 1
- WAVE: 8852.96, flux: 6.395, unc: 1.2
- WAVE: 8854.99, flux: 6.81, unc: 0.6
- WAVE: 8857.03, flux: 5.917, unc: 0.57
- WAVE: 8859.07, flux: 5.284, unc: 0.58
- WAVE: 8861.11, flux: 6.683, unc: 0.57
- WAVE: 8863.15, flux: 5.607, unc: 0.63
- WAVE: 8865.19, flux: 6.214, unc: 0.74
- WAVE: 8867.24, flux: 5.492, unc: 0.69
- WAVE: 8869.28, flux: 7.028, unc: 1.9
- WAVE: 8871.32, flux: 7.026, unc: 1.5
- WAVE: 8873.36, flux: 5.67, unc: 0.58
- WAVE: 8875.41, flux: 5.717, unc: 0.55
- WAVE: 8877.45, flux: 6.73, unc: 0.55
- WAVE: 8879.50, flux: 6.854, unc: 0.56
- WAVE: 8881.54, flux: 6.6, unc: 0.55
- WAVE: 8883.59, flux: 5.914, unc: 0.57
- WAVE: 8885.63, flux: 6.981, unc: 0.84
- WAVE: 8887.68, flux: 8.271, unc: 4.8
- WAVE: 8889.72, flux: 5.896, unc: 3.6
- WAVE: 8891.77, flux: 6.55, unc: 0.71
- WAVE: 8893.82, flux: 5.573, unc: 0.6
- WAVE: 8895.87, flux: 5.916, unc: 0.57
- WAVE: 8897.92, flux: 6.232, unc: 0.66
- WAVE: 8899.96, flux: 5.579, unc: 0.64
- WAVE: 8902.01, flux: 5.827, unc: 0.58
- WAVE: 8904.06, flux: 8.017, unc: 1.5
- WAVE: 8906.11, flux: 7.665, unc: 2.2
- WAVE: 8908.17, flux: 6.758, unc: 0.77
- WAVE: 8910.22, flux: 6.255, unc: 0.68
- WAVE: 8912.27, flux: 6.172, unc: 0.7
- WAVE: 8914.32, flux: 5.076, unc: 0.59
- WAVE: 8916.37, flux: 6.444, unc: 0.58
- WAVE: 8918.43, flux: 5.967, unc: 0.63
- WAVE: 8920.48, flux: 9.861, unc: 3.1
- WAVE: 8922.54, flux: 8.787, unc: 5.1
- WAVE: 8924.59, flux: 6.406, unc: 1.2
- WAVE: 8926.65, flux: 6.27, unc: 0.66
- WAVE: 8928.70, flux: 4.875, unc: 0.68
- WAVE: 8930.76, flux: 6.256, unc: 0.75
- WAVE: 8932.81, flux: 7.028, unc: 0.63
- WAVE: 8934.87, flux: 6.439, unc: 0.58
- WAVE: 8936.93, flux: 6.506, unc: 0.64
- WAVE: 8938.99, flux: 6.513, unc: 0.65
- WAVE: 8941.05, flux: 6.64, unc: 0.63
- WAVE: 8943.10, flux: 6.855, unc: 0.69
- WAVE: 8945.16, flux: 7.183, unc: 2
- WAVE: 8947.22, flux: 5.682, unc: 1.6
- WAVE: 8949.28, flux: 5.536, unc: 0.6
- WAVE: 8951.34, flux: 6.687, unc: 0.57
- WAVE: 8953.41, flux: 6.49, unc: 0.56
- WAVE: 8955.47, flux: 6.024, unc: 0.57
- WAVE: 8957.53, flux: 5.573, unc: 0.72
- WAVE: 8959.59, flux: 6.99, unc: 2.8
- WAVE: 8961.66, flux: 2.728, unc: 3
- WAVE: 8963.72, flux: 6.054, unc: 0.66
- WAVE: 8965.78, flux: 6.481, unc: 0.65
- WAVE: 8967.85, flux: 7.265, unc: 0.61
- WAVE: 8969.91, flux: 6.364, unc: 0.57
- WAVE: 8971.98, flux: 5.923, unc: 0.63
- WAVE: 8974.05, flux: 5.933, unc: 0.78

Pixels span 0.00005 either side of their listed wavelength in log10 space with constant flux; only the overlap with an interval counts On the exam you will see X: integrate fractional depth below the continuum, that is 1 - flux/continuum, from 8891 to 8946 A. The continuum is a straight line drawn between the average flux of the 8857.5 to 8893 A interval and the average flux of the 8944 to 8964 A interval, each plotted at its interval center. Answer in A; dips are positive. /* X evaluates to -4.3 A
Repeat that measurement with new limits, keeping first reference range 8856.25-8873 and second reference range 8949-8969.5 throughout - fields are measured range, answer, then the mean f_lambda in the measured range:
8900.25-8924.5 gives -3.4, 6.92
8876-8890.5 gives -1.5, 6.74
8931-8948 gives -1.6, 6.61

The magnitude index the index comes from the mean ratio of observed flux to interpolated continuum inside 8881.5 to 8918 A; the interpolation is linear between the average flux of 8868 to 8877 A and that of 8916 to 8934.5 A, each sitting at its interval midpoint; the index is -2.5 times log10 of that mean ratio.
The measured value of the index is 0.034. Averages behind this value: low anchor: 6.36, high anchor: 6.88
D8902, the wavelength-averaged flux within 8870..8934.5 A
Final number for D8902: 6.56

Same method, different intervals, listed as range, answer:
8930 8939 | 6.56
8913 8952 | 6.58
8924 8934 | 6.16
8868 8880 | 6.47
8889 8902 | 5.95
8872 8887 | 6.41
